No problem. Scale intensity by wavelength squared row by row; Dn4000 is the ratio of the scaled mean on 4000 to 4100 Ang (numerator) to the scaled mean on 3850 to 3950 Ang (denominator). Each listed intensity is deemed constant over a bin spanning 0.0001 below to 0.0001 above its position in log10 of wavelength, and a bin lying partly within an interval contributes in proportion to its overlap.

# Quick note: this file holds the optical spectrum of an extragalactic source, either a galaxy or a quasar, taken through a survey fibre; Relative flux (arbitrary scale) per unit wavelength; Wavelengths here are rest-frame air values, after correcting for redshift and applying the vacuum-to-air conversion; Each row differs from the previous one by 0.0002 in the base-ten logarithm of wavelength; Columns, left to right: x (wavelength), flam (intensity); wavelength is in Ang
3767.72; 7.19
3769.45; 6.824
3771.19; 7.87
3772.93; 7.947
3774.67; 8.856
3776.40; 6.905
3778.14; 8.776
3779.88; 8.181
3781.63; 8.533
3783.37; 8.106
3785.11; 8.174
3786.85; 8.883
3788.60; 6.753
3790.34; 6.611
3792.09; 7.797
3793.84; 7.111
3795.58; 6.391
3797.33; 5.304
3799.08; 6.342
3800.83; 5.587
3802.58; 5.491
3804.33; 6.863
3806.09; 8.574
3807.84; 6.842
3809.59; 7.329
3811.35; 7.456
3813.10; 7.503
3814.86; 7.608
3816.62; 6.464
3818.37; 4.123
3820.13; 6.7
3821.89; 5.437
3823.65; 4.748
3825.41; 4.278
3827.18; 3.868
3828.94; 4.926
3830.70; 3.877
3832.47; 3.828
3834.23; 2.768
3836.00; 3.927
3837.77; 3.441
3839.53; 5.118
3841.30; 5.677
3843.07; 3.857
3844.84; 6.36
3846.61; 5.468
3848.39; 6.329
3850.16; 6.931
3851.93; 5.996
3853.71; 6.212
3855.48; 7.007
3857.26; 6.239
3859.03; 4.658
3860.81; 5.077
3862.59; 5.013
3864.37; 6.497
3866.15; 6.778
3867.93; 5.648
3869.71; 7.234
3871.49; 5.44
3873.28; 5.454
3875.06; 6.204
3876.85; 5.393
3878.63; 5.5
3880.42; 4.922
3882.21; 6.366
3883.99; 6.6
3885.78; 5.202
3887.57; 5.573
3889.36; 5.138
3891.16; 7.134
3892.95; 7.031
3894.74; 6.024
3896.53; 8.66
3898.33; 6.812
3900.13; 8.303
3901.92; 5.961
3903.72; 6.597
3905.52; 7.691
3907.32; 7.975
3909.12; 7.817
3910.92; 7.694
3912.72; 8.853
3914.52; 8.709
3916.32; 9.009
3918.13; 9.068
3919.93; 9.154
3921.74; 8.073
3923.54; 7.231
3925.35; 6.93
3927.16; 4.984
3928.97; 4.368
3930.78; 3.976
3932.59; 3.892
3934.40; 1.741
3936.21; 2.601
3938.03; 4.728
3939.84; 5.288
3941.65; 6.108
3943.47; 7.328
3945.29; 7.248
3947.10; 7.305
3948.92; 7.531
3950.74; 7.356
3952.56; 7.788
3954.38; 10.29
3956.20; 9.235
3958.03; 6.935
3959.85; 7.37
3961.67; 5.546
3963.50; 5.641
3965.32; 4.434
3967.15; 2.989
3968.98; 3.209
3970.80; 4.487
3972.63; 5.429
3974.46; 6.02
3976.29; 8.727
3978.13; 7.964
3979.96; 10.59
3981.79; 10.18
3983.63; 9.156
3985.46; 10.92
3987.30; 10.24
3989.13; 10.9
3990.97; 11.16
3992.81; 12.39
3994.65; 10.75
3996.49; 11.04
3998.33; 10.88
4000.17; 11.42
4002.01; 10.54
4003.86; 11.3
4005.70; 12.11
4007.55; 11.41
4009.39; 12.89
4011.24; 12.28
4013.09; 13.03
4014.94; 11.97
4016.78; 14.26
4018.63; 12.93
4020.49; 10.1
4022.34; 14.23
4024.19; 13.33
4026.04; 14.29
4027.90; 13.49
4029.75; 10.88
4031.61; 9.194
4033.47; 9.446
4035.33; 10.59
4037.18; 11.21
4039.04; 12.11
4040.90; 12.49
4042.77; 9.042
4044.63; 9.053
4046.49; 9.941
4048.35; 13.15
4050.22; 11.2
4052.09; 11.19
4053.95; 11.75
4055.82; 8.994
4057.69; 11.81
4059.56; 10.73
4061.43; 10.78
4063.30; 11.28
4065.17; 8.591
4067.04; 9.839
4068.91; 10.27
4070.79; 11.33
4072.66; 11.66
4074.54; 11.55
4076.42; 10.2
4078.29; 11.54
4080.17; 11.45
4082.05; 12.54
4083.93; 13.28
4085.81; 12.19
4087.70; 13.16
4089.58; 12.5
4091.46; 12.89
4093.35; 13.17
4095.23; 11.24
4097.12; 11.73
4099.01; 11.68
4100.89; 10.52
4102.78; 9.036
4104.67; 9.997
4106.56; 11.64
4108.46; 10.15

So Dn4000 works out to 2.0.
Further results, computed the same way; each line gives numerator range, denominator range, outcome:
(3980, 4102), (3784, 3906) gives 2.09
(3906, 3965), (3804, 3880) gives 1.25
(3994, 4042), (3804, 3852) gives 2.35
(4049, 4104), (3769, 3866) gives 2.07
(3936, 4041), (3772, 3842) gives 1.65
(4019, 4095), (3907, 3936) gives 1.82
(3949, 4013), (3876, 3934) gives 1.39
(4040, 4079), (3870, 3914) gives 1.77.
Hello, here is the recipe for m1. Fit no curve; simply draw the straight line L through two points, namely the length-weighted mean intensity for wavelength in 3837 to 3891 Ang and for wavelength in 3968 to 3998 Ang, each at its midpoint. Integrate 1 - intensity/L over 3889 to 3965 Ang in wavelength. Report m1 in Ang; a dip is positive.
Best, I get 5.7 Ang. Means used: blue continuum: 5.74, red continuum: 8.98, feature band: 6.83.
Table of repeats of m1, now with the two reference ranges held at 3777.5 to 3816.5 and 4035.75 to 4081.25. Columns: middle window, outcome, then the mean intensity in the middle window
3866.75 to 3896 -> 8.5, 5.97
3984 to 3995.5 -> -1.2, 11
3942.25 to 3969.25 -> 7.7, 6.75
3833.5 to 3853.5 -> 7.0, 5.13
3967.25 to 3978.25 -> 4.6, 5.61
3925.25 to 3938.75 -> 7.6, 3.98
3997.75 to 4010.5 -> -1.8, 11.5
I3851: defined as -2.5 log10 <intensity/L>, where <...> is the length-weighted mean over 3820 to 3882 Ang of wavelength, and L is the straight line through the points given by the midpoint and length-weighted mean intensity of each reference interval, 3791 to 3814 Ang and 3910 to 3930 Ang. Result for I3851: 0.32 mag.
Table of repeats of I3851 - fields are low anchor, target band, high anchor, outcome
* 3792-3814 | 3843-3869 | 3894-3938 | 0.14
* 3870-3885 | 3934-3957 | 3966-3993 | 0.13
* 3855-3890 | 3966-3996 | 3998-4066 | 0.15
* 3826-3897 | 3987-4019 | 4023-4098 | -0.21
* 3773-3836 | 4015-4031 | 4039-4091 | -0.22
